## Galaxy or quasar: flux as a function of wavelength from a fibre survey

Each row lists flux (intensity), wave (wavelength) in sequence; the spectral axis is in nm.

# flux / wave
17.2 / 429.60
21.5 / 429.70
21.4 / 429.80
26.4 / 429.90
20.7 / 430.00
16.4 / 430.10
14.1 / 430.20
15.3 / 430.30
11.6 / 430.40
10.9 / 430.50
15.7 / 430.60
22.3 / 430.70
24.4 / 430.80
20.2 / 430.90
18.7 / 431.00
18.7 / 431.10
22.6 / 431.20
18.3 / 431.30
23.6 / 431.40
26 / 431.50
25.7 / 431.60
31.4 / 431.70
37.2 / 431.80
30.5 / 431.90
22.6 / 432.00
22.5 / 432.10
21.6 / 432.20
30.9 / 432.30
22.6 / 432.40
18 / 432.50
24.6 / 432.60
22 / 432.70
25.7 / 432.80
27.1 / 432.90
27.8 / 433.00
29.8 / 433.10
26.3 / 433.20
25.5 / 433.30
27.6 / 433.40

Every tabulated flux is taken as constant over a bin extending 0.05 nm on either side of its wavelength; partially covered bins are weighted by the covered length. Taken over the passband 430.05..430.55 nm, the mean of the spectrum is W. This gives 13.7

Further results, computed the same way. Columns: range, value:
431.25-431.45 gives 21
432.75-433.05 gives 26.9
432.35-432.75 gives 21.8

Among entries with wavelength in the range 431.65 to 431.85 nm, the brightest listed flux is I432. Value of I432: 37.2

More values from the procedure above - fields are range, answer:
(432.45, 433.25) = 29.8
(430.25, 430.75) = 22.3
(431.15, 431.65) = 26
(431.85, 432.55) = 30.9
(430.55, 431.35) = 24.4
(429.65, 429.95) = 26.4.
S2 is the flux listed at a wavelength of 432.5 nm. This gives 18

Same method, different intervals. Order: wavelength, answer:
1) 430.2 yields 14.1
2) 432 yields 22.6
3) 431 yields 18.7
